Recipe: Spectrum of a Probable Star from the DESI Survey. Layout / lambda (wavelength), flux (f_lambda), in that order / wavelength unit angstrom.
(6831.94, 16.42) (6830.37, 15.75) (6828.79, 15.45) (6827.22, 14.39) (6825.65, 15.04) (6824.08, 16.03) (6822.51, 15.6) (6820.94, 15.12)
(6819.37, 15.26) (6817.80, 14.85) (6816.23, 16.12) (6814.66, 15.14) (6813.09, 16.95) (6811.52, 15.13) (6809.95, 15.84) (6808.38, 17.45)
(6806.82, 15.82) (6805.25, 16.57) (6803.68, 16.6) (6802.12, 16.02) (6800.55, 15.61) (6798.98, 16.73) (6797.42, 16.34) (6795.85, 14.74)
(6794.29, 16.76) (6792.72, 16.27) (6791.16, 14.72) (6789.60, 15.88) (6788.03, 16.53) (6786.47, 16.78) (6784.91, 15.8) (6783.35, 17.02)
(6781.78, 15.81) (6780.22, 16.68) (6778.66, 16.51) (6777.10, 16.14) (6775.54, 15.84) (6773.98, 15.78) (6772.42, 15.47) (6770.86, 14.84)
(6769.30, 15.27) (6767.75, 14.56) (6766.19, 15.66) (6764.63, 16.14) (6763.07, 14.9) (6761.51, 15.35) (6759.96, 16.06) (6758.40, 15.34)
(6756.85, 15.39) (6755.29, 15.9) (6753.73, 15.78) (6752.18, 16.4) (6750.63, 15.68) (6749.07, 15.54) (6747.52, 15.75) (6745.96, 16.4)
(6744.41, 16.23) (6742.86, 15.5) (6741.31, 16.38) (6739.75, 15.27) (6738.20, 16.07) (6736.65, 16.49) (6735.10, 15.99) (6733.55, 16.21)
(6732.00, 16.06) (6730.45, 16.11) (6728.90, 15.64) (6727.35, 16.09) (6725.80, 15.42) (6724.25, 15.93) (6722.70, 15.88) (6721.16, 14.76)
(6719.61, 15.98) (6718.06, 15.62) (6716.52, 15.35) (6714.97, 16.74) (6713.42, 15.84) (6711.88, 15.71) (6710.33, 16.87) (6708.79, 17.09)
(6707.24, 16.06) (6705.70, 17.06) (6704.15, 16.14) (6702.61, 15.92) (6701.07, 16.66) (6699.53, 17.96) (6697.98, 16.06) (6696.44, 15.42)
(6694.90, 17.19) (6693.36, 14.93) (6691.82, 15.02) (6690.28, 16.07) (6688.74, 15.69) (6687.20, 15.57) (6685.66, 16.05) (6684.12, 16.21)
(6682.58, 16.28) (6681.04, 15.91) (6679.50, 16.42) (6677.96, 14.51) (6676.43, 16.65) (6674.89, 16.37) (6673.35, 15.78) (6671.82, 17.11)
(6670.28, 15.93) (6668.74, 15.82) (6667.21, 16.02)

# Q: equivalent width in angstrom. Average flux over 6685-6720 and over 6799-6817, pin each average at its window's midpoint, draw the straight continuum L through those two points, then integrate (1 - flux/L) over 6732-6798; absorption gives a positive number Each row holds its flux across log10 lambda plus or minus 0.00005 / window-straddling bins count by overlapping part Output 1.1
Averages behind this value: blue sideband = 16.1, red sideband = 16.1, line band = 15.9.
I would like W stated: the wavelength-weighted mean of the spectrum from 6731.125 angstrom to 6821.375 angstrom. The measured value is 15.9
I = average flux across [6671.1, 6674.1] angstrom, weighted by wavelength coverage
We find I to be 16.5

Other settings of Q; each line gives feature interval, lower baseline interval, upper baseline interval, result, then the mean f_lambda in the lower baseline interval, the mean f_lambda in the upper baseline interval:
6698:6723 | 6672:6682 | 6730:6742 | -0.3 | 16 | 16.1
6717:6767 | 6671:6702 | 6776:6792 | 1.0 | 16.1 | 16.2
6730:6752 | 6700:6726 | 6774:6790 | 0.3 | 16.1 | 16.3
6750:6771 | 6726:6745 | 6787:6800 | 0.6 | 16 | 16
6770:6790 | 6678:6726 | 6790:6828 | -0.3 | 16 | 15.8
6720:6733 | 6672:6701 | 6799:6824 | 0.2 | 16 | 15.9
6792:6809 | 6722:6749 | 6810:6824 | -0.7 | 16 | 15.6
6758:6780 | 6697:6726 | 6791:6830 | 0.5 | 16.2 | 15.8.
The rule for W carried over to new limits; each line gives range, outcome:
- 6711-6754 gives 15.9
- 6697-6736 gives 16.1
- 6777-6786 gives 16.4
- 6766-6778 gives 15.5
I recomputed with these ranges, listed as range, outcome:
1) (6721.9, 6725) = 15.9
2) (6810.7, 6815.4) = 15.7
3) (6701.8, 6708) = 16.3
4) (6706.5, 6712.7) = 16.4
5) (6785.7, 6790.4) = 16.4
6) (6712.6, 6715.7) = 16.3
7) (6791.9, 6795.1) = 16.5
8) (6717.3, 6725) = 15.6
